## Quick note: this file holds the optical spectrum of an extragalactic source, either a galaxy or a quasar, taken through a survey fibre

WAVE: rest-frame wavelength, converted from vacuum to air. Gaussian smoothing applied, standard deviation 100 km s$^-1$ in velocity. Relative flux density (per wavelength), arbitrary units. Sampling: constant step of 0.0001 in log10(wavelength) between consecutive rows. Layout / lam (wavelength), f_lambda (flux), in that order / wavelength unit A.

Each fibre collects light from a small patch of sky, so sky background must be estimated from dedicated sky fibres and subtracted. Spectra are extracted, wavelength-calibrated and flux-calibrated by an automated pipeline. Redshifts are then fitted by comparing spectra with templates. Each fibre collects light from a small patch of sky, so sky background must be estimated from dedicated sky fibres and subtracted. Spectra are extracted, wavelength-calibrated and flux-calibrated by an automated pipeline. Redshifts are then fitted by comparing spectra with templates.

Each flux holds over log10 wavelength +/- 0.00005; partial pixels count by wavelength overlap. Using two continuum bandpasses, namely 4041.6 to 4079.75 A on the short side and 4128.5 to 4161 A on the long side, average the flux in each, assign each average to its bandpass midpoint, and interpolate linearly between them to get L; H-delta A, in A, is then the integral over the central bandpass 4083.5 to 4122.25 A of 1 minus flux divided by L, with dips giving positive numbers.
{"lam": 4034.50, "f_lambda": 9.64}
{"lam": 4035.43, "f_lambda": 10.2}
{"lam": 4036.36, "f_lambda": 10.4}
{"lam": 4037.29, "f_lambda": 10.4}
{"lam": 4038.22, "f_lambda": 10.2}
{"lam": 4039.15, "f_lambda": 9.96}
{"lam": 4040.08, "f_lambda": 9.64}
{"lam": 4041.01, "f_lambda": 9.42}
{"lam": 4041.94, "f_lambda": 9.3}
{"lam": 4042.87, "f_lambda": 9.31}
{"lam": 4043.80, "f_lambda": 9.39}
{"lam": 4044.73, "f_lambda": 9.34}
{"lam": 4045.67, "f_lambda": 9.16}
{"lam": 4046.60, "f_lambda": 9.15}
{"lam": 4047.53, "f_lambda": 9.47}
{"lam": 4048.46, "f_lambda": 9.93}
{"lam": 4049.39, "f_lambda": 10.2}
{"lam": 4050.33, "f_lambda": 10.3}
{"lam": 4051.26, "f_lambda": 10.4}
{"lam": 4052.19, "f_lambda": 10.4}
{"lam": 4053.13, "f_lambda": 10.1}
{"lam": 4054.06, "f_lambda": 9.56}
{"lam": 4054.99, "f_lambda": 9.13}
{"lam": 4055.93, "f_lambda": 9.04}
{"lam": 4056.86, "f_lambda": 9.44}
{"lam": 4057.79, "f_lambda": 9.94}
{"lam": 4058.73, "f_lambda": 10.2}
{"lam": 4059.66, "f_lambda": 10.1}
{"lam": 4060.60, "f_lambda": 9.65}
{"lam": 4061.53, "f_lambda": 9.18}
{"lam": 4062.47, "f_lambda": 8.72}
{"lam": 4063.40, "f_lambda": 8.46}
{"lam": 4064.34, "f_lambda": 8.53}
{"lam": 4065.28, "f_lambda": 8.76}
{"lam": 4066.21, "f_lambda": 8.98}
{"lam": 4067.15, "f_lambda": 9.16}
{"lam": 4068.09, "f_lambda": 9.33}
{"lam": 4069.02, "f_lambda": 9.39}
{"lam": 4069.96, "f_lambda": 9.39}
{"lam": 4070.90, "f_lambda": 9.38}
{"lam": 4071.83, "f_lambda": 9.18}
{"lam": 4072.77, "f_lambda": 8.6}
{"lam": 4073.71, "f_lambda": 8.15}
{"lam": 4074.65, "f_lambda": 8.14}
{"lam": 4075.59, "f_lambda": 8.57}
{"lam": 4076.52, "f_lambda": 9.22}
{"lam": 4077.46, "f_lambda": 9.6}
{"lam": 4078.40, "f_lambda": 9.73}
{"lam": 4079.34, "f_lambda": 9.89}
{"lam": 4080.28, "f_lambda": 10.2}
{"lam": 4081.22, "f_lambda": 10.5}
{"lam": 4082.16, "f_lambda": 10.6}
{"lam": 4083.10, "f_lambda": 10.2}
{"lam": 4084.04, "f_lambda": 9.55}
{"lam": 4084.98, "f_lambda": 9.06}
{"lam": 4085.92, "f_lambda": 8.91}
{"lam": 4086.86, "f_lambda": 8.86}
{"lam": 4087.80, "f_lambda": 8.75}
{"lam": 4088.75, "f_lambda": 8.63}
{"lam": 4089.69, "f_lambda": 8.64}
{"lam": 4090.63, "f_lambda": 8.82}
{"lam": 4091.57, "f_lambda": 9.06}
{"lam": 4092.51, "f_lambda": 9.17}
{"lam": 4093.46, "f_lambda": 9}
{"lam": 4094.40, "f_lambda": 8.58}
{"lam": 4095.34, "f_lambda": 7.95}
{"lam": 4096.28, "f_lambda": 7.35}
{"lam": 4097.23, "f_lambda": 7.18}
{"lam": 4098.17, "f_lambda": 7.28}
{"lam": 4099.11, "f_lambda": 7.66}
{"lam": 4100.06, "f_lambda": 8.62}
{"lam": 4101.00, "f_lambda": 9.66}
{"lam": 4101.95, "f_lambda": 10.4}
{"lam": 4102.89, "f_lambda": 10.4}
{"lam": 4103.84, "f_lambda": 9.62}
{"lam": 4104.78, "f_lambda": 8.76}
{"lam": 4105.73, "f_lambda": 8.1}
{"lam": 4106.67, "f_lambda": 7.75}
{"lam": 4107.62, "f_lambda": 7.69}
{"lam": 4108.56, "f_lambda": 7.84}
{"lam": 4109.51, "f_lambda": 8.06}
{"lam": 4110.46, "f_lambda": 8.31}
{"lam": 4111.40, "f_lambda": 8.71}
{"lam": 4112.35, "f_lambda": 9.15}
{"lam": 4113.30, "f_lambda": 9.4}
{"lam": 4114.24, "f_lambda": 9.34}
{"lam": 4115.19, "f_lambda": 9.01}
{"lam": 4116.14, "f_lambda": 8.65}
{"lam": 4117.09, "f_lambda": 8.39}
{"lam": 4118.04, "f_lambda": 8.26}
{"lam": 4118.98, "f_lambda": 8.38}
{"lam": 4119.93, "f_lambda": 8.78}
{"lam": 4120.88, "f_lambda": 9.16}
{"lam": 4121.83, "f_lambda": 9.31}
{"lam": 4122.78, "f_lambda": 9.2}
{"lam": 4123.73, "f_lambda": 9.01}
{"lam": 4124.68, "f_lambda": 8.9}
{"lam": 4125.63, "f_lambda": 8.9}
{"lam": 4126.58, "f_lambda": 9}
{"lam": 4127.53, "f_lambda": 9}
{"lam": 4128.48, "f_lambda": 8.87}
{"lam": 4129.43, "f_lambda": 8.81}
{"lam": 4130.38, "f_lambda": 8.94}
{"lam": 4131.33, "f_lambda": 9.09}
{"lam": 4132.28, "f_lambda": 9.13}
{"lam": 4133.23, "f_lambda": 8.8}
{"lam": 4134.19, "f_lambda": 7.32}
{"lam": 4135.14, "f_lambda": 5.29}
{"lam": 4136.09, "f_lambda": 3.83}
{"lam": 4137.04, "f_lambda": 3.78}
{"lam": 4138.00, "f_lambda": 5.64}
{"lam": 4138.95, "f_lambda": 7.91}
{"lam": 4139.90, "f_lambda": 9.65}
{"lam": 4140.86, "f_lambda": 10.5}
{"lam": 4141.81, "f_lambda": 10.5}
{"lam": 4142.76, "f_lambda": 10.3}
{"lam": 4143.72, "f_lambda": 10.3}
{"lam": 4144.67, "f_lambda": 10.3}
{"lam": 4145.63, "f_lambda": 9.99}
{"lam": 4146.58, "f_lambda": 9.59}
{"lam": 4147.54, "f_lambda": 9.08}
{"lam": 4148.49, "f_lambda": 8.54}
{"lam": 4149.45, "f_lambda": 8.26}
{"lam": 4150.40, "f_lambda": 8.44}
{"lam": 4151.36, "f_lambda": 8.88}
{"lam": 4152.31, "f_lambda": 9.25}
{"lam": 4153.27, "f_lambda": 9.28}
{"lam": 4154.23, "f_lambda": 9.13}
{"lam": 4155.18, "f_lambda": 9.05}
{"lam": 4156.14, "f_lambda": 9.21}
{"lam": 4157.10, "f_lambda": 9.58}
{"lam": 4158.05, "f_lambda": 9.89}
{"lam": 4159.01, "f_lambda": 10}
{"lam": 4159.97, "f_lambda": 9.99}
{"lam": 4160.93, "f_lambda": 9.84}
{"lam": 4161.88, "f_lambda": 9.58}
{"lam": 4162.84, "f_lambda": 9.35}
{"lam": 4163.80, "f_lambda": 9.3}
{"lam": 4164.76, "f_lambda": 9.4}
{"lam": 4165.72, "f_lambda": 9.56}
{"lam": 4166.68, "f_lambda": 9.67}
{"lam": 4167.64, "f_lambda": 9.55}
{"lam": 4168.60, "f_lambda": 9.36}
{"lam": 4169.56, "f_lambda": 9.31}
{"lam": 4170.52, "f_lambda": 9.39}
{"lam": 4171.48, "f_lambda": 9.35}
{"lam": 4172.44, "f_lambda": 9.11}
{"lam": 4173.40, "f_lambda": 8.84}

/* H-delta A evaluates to 1.6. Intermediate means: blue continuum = 9.36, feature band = 8.69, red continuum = 8.76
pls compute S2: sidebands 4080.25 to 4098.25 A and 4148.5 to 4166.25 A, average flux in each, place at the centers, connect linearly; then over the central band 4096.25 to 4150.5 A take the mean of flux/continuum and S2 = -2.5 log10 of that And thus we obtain 0.06 mag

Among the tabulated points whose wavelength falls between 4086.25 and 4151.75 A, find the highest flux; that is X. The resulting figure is 10.5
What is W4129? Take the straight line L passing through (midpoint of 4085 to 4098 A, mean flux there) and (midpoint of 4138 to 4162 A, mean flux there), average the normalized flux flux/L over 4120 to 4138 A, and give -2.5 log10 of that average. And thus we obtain 0.13 mag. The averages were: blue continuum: 8.52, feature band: 8.07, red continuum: 9.41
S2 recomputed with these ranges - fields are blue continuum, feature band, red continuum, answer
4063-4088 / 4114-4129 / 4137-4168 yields 0.05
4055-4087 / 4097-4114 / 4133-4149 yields 0.02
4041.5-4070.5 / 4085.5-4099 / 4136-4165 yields 0.11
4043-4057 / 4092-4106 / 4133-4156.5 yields 0.05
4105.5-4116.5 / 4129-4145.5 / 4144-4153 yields 0.09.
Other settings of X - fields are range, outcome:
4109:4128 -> 9.4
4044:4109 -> 10.6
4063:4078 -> 9.6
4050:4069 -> 10.4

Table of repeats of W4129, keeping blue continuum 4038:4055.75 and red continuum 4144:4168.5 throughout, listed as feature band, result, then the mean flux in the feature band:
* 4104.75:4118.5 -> 0.12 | 8.48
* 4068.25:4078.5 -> 0.07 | 9.02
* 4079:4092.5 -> 0.02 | 9.39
